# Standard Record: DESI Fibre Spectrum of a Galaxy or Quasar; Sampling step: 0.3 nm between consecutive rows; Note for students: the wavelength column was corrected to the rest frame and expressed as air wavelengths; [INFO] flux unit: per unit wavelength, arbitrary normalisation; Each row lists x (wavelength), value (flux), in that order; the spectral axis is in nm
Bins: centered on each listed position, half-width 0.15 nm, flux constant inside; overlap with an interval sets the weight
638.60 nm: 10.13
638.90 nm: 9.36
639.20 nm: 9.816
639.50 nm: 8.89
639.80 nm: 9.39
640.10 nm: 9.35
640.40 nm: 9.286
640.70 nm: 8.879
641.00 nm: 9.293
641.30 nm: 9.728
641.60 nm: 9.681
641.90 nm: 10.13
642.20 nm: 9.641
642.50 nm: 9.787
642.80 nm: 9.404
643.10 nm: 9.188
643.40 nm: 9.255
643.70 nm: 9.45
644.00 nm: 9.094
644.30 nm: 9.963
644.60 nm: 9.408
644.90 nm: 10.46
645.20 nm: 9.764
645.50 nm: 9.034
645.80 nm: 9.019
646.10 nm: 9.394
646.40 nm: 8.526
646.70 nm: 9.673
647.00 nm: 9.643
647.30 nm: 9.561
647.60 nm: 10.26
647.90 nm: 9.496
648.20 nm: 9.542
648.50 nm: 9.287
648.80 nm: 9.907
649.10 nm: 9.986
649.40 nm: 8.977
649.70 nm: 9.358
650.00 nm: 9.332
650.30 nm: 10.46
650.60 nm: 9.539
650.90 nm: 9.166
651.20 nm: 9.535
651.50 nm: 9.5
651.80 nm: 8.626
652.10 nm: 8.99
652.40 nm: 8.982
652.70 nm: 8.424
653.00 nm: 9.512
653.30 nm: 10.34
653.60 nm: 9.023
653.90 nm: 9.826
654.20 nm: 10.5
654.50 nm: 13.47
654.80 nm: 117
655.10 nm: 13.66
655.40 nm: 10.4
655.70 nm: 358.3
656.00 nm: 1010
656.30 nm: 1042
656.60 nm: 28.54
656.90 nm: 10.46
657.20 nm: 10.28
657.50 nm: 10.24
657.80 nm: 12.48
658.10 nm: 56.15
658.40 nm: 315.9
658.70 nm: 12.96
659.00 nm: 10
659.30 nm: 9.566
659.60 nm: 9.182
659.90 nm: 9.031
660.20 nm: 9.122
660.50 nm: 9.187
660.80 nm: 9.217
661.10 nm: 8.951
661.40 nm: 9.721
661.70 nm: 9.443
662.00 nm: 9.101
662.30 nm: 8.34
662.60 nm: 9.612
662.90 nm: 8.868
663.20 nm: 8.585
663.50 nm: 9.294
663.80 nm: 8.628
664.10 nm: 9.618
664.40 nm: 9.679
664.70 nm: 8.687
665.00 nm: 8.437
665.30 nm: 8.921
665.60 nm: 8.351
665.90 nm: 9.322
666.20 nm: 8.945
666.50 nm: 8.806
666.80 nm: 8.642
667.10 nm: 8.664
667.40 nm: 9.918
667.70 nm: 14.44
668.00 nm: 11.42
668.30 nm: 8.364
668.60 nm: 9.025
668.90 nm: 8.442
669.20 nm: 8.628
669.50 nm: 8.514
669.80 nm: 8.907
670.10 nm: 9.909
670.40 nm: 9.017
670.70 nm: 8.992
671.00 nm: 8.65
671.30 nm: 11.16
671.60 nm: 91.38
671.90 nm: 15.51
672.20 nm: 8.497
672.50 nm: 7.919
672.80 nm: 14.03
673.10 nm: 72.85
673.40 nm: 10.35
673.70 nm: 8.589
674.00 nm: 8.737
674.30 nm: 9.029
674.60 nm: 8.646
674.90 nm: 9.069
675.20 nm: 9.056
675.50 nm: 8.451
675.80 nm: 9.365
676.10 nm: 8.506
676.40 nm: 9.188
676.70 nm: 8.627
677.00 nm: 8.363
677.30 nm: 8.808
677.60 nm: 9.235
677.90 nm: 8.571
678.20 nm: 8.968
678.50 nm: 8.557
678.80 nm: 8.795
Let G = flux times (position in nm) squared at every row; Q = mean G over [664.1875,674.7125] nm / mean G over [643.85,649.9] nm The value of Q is 1.5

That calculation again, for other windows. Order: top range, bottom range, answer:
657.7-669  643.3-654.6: 2.04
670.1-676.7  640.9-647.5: 1.86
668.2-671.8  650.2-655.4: 1.04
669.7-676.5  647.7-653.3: 1.82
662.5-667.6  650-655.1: 0.58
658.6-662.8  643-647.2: 1.06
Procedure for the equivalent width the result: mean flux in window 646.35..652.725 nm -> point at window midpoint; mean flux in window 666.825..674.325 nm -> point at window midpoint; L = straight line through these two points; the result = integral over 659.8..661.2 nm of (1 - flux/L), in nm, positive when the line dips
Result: 0.39 nm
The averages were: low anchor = 9.43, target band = 9.11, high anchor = 15.6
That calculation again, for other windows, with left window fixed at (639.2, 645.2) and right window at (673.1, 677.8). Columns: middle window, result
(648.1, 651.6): 0.10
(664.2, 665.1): 0.13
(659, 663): 0.43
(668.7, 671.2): 0.42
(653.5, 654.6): -0.07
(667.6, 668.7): -0.01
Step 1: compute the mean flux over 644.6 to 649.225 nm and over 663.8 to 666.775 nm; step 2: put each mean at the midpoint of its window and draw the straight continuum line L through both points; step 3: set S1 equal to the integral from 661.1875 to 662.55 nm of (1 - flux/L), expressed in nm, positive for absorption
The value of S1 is -0.02 nm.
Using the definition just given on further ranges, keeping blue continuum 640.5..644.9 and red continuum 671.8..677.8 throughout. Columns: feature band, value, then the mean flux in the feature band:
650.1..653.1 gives 0.32 nm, 9.27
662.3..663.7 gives 0.30 nm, 8.99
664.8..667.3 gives 0.63 nm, 8.78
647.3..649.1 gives 0.06 nm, 9.71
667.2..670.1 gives 0.55 nm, 9.73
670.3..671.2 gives 0.24 nm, 9.01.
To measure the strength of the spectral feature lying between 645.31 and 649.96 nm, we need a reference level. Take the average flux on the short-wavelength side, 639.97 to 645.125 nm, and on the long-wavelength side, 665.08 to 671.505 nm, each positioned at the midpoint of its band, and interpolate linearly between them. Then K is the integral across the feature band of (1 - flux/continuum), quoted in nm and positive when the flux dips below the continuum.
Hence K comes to 0.09 nm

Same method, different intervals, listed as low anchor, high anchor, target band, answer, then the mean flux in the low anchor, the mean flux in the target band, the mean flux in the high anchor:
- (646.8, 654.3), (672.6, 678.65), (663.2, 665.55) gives 0.44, 9.51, 8.98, 12.3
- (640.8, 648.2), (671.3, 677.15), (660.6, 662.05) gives 0.47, 9.53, 9.3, 17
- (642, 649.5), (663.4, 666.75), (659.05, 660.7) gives -0.03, 9.52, 9.27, 8.96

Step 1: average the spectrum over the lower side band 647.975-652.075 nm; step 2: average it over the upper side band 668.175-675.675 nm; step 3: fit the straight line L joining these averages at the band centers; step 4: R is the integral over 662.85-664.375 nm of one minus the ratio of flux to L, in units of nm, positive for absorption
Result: 0.47 nm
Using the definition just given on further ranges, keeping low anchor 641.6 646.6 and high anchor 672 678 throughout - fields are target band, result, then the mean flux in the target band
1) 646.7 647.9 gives 0.00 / 9.76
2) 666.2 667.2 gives 0.25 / 8.74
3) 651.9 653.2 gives 0.16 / 9.02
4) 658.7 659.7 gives 0.07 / 10.1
